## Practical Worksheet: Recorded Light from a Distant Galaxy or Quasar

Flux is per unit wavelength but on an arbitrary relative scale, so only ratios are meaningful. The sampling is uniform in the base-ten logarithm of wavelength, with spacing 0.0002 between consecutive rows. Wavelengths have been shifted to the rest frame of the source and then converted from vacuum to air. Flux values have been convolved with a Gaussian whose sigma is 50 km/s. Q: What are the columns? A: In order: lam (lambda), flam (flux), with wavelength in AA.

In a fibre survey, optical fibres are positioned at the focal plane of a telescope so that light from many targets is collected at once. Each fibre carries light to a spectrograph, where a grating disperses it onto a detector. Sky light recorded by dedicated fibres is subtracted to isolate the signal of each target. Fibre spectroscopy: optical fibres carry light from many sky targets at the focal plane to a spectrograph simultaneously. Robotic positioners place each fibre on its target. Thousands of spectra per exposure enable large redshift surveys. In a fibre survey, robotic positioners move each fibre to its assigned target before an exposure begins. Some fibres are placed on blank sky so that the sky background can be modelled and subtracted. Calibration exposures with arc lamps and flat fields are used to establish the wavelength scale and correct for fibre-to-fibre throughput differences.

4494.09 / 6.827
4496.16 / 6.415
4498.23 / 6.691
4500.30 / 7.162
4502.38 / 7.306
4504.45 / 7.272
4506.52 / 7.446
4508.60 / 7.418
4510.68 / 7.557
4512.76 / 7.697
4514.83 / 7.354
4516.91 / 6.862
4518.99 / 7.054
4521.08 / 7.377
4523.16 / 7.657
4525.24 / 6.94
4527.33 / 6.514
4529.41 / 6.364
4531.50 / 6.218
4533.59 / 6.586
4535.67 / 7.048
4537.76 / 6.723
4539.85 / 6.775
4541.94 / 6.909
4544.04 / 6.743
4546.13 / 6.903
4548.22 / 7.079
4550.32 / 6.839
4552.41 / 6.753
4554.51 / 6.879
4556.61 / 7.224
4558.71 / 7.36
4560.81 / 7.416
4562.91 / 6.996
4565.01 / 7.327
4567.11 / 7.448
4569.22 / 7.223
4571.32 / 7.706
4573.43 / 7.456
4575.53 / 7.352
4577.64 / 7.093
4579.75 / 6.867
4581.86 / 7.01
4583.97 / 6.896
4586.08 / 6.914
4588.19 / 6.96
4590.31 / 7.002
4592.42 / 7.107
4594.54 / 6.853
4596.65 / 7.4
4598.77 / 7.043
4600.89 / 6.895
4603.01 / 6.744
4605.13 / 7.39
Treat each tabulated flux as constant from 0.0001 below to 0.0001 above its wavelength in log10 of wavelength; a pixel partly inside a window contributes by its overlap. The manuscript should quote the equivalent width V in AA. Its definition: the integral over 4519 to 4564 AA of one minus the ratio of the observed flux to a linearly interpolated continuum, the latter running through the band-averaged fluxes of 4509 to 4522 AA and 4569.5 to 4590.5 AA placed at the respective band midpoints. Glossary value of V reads 2.0 AA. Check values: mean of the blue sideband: 7.32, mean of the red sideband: 7.13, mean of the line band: 6.92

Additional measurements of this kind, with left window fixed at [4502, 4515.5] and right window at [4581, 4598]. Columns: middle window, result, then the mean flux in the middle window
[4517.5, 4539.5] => 1.49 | 6.85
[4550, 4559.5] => 0.25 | 7.01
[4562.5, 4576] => -0.47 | 7.38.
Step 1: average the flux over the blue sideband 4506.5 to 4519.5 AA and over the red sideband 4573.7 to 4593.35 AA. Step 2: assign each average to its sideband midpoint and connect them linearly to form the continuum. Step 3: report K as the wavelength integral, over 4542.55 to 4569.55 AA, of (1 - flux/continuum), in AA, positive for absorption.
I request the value 0.27 AA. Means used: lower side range 7.34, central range 7.08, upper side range 7.04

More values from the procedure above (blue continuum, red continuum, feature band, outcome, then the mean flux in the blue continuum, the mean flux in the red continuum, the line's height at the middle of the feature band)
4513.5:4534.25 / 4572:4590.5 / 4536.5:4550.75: 0.2 AA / 6.91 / 7.08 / 6.97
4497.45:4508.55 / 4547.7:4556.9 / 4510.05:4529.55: -0.1 AA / 7.21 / 6.92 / 7.11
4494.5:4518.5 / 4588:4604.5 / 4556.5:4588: -0.7 AA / 7.19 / 7.01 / 7.06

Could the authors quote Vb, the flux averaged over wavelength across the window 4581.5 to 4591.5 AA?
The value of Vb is 6.96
